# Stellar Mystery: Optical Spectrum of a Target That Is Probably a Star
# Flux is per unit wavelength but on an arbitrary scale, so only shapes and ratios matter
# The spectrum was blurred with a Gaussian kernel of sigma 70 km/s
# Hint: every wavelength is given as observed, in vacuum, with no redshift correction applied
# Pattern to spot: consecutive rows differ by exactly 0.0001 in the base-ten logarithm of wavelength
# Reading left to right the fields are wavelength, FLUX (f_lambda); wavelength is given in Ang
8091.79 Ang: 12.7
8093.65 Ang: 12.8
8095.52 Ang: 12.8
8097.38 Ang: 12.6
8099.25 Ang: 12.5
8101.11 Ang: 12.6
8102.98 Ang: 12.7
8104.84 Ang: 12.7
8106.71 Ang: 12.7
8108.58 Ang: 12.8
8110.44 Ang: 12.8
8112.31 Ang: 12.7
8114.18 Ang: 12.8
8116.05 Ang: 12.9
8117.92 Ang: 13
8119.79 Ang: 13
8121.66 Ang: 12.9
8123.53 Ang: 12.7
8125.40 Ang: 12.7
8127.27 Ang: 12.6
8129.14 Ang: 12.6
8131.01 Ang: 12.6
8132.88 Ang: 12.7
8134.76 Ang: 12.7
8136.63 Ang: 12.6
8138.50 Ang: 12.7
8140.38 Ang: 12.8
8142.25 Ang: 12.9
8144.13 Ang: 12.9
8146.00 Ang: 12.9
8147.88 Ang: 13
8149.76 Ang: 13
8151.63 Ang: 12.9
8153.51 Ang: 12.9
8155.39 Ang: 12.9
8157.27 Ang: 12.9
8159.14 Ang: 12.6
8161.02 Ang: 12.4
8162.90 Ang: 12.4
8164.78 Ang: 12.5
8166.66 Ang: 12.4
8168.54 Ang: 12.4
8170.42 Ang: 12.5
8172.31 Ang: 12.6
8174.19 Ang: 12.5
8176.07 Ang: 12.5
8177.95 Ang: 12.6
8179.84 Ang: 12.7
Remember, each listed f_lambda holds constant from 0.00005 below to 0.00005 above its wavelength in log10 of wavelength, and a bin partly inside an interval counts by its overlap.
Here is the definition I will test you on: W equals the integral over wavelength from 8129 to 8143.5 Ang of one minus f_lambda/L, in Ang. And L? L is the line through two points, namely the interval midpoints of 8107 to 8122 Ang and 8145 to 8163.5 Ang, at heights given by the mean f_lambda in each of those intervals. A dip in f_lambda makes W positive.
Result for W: 0.1 Ang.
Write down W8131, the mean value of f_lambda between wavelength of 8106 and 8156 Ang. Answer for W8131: 12.8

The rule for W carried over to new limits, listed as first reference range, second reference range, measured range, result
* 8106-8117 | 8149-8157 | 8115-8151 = 0.1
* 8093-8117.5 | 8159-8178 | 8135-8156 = -0.5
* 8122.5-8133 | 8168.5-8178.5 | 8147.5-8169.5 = -0.2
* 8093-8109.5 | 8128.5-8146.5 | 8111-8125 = -0.2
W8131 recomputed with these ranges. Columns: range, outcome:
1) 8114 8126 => 12.9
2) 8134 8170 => 12.7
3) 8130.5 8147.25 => 12.8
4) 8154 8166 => 12.6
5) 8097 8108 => 12.6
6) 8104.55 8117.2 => 12.8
